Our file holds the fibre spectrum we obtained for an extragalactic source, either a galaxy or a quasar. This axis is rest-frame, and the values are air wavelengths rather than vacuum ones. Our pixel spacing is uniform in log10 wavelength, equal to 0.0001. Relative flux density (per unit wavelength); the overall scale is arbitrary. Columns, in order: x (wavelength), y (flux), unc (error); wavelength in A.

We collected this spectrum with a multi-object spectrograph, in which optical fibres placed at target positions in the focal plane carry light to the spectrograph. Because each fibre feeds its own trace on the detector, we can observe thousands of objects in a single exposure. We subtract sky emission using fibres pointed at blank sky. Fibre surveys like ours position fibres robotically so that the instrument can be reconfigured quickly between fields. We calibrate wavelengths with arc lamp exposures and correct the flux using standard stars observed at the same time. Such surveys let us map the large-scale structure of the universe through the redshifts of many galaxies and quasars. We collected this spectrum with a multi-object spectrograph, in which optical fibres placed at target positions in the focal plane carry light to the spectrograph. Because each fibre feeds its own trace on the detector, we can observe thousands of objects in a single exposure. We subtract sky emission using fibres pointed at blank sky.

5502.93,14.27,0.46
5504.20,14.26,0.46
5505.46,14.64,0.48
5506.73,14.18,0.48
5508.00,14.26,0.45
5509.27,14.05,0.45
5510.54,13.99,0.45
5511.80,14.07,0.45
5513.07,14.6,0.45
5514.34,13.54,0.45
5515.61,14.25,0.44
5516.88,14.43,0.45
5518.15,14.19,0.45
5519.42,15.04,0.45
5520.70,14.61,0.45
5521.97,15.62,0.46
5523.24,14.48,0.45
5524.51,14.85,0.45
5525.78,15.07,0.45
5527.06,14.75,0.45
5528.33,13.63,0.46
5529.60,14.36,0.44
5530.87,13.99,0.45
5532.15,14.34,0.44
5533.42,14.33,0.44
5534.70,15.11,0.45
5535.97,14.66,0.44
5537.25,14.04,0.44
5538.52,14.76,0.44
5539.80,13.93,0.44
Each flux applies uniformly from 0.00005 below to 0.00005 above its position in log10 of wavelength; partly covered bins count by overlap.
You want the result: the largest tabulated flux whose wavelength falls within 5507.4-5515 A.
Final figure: 14.6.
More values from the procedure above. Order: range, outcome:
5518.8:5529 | 15.62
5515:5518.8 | 14.43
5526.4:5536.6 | 15.11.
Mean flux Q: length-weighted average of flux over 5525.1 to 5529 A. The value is 14.5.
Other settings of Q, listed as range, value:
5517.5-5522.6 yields 14.8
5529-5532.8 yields 14.2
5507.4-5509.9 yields 14.1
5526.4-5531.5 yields 14.2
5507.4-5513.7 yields 14.2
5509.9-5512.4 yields 14.1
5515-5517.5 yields 14.3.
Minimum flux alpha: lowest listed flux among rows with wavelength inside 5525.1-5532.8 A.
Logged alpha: 13.63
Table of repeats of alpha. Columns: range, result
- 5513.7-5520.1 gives 13.54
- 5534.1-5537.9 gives 14.04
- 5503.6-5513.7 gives 13.99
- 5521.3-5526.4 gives 14.48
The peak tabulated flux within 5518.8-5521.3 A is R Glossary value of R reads 15.04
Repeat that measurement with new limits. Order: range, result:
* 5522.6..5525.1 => 14.85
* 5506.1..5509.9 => 14.26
